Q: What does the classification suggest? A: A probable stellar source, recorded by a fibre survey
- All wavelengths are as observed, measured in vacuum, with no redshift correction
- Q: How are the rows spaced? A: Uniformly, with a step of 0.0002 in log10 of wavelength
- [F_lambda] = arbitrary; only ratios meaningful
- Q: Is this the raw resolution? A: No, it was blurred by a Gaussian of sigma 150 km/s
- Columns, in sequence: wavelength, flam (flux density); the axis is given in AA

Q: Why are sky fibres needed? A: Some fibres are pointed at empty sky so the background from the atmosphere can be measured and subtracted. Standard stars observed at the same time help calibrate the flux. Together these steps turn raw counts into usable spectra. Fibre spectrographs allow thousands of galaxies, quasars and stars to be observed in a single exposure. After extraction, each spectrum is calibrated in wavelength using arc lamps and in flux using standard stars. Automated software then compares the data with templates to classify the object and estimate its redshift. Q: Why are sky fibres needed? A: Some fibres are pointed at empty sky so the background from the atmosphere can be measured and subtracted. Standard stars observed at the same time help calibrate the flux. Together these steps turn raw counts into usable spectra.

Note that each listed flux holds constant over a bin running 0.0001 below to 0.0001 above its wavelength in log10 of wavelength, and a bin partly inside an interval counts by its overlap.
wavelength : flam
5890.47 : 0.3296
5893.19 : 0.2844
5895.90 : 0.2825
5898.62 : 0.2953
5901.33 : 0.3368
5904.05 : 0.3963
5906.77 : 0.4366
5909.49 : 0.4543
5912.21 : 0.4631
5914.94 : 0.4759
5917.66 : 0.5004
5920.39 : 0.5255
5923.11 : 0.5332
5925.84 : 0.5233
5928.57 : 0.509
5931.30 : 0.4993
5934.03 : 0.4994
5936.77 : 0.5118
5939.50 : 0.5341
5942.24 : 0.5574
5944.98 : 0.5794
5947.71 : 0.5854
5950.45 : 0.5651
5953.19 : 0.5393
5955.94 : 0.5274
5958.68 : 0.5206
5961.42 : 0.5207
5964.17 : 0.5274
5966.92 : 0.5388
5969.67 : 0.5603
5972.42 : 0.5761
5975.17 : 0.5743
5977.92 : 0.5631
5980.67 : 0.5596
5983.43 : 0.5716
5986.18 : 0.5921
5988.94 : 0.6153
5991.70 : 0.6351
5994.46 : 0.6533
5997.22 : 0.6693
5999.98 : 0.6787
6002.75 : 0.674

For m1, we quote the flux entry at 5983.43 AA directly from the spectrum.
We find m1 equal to 0.5716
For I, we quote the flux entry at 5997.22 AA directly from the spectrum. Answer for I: 0.6693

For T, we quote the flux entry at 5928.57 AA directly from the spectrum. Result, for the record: 0.509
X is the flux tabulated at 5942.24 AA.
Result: 0.5574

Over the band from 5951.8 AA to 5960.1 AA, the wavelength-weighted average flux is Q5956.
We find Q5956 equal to 0.529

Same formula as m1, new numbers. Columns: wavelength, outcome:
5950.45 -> 0.5651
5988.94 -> 0.6153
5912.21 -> 0.4631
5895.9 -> 0.2825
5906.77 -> 0.4366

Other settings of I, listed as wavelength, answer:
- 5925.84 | 0.5233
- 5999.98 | 0.6787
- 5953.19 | 0.5393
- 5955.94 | 0.5274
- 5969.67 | 0.5603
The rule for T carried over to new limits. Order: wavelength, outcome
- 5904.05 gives 0.3963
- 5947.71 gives 0.5854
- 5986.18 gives 0.5921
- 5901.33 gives 0.3368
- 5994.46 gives 0.6533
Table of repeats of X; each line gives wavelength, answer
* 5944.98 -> 0.5794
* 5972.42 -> 0.5761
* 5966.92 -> 0.5388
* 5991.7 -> 0.6351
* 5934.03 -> 0.4994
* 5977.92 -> 0.5631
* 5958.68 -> 0.5206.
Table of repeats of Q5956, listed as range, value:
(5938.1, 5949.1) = 0.564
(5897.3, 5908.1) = 0.366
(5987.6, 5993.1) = 0.625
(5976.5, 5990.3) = 0.58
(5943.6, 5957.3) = 0.559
